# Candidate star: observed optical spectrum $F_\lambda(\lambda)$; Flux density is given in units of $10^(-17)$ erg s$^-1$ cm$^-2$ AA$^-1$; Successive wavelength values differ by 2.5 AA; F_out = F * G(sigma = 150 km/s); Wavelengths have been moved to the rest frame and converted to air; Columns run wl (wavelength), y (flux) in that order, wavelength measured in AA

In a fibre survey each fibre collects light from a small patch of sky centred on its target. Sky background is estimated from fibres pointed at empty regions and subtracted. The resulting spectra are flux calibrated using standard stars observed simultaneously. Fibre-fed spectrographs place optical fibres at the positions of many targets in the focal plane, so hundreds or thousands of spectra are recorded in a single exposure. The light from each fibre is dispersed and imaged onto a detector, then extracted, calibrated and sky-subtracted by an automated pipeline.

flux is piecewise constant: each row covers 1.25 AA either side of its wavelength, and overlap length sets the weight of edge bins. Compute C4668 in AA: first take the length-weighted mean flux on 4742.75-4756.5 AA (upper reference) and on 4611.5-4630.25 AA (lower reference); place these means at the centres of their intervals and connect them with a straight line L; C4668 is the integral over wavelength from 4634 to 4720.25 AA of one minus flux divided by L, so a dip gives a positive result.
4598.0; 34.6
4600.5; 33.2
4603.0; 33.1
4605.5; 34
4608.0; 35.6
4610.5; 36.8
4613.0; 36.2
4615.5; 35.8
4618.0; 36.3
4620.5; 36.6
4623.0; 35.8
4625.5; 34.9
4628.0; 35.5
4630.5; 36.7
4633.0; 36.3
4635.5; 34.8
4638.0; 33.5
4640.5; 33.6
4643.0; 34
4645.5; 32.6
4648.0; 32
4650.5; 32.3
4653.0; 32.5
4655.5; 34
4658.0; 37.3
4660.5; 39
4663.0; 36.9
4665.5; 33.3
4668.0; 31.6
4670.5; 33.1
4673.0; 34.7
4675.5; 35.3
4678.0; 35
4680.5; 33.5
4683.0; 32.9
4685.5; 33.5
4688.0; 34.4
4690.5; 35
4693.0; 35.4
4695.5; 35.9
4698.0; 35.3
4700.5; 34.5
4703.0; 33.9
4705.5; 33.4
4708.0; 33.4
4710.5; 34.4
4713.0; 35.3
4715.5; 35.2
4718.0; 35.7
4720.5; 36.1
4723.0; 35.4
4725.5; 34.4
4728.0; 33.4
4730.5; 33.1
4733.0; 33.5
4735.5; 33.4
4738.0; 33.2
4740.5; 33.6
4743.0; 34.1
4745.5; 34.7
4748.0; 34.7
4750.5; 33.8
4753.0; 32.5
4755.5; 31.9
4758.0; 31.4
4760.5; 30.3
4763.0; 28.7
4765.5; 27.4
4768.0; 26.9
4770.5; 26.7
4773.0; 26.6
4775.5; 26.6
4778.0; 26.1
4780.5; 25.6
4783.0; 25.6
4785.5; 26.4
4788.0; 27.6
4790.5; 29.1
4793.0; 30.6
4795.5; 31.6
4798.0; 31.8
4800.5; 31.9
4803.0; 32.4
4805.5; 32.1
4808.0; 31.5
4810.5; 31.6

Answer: 1.4 AA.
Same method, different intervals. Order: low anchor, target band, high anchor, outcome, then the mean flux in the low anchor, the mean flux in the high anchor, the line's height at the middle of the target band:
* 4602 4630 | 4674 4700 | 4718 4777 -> -0.8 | 35.6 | 31.9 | 33.6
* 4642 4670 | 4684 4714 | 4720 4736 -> -0.3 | 34.1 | 34.1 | 34.1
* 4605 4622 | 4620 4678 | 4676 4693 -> 0.8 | 36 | 34.2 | 35.1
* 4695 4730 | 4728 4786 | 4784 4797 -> 2.1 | 34.7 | 29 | 31.5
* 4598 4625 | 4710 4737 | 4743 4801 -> -2.8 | 35.3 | 29.6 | 31.3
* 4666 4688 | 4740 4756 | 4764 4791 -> -2.7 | 33.7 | 26.7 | 28.8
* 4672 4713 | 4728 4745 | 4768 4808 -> -0.9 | 34.4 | 28.7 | 31.8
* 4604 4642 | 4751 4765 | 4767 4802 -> -0.8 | 35.5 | 28.1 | 29.3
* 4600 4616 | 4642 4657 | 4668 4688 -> 0.6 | 35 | 33.9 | 34.3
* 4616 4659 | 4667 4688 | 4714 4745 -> 0.4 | 34.6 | 34.3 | 34.5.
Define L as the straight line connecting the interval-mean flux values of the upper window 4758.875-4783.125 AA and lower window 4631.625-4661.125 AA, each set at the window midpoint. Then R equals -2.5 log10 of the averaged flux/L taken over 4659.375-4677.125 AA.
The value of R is -0.06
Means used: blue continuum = 34.2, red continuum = 27.2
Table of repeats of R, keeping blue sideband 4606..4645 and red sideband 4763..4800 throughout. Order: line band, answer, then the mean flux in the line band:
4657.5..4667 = -0.09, 36.4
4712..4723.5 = -0.15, 35.6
